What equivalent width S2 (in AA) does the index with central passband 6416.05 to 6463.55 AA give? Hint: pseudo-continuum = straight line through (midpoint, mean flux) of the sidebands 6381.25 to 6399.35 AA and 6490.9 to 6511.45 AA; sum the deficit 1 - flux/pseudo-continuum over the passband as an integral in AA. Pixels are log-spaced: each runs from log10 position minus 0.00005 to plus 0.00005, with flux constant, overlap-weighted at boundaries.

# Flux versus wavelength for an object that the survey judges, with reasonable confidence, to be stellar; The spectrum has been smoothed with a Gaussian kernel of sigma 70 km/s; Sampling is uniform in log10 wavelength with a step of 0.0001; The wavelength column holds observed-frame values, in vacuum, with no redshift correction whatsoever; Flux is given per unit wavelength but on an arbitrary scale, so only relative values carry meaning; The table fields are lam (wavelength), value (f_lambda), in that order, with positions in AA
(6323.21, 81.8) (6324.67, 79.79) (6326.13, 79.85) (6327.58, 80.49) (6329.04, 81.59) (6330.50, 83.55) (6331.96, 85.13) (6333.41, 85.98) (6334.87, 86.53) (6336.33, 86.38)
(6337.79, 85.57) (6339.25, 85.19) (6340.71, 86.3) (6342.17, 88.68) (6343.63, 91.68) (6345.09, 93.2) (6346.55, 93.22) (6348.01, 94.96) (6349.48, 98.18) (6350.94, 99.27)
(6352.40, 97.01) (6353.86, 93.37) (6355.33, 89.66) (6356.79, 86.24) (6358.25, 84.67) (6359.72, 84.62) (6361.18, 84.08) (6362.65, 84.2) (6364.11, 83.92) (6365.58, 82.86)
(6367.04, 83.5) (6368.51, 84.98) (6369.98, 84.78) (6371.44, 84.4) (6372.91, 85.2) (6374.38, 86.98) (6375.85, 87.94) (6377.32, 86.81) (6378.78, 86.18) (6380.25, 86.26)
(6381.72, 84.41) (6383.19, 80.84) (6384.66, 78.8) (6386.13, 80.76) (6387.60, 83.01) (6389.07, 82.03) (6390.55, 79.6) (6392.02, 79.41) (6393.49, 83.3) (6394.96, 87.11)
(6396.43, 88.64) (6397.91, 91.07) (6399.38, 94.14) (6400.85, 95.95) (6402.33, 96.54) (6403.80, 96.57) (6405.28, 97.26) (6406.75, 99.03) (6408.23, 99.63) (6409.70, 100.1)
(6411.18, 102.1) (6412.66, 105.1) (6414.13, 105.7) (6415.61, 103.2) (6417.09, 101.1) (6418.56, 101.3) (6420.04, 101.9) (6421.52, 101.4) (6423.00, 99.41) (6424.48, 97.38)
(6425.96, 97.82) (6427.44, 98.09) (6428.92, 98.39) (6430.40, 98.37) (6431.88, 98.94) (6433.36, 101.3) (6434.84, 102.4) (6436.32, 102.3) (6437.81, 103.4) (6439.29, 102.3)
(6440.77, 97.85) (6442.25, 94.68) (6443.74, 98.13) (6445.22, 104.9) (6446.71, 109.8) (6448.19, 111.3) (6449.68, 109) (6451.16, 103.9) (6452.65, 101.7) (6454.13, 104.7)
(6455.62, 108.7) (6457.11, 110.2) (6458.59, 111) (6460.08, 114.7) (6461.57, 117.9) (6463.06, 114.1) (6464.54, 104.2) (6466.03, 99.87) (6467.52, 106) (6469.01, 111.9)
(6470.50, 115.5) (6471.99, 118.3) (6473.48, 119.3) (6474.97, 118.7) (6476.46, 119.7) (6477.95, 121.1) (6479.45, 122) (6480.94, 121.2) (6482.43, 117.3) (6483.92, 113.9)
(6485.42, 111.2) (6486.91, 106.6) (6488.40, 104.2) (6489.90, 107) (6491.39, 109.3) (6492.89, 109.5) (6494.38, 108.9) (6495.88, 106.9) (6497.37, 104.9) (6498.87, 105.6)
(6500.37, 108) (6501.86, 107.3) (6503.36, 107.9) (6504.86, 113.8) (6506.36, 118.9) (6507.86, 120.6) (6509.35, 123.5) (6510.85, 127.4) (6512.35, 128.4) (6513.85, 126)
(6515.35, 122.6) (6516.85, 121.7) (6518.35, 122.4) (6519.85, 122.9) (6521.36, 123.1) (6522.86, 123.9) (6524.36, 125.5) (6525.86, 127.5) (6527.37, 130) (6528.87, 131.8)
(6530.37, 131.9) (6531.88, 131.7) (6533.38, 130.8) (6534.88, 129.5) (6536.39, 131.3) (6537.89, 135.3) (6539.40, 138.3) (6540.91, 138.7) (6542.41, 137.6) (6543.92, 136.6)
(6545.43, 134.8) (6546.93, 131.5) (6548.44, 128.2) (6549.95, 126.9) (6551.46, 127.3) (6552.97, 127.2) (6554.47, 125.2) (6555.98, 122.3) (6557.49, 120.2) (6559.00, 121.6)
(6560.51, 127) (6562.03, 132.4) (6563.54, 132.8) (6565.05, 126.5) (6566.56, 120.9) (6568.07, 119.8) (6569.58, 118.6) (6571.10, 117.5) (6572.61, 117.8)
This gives -3.6 AA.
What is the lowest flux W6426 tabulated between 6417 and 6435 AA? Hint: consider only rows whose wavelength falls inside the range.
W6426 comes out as 97.38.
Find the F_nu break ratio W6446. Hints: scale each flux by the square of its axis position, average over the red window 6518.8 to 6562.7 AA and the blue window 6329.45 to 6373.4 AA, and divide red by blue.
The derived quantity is 1.6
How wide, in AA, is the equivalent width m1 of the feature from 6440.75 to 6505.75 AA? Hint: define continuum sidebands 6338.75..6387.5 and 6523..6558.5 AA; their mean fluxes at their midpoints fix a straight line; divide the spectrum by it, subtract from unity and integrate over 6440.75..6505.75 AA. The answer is 2.2 AA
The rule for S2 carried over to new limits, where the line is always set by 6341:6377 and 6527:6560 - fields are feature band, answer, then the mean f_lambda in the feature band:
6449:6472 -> 0.5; 109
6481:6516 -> 1.9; 114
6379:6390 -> 1.4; 82.4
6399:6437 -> 0.8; 99.9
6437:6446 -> 0.6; 100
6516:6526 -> 0.1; 124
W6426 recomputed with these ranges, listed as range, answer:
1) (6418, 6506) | 94.68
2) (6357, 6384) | 80.84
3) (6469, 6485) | 111.9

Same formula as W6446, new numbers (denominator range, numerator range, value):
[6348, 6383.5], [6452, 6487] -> 1.34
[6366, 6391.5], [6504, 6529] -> 1.54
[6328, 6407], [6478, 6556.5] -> 1.46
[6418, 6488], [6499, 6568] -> 1.20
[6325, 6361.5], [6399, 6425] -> 1.16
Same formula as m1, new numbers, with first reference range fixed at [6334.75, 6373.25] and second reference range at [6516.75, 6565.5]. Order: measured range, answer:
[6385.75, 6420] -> 1.8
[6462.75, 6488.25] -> 0.2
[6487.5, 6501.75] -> 1.4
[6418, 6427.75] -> 0.3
